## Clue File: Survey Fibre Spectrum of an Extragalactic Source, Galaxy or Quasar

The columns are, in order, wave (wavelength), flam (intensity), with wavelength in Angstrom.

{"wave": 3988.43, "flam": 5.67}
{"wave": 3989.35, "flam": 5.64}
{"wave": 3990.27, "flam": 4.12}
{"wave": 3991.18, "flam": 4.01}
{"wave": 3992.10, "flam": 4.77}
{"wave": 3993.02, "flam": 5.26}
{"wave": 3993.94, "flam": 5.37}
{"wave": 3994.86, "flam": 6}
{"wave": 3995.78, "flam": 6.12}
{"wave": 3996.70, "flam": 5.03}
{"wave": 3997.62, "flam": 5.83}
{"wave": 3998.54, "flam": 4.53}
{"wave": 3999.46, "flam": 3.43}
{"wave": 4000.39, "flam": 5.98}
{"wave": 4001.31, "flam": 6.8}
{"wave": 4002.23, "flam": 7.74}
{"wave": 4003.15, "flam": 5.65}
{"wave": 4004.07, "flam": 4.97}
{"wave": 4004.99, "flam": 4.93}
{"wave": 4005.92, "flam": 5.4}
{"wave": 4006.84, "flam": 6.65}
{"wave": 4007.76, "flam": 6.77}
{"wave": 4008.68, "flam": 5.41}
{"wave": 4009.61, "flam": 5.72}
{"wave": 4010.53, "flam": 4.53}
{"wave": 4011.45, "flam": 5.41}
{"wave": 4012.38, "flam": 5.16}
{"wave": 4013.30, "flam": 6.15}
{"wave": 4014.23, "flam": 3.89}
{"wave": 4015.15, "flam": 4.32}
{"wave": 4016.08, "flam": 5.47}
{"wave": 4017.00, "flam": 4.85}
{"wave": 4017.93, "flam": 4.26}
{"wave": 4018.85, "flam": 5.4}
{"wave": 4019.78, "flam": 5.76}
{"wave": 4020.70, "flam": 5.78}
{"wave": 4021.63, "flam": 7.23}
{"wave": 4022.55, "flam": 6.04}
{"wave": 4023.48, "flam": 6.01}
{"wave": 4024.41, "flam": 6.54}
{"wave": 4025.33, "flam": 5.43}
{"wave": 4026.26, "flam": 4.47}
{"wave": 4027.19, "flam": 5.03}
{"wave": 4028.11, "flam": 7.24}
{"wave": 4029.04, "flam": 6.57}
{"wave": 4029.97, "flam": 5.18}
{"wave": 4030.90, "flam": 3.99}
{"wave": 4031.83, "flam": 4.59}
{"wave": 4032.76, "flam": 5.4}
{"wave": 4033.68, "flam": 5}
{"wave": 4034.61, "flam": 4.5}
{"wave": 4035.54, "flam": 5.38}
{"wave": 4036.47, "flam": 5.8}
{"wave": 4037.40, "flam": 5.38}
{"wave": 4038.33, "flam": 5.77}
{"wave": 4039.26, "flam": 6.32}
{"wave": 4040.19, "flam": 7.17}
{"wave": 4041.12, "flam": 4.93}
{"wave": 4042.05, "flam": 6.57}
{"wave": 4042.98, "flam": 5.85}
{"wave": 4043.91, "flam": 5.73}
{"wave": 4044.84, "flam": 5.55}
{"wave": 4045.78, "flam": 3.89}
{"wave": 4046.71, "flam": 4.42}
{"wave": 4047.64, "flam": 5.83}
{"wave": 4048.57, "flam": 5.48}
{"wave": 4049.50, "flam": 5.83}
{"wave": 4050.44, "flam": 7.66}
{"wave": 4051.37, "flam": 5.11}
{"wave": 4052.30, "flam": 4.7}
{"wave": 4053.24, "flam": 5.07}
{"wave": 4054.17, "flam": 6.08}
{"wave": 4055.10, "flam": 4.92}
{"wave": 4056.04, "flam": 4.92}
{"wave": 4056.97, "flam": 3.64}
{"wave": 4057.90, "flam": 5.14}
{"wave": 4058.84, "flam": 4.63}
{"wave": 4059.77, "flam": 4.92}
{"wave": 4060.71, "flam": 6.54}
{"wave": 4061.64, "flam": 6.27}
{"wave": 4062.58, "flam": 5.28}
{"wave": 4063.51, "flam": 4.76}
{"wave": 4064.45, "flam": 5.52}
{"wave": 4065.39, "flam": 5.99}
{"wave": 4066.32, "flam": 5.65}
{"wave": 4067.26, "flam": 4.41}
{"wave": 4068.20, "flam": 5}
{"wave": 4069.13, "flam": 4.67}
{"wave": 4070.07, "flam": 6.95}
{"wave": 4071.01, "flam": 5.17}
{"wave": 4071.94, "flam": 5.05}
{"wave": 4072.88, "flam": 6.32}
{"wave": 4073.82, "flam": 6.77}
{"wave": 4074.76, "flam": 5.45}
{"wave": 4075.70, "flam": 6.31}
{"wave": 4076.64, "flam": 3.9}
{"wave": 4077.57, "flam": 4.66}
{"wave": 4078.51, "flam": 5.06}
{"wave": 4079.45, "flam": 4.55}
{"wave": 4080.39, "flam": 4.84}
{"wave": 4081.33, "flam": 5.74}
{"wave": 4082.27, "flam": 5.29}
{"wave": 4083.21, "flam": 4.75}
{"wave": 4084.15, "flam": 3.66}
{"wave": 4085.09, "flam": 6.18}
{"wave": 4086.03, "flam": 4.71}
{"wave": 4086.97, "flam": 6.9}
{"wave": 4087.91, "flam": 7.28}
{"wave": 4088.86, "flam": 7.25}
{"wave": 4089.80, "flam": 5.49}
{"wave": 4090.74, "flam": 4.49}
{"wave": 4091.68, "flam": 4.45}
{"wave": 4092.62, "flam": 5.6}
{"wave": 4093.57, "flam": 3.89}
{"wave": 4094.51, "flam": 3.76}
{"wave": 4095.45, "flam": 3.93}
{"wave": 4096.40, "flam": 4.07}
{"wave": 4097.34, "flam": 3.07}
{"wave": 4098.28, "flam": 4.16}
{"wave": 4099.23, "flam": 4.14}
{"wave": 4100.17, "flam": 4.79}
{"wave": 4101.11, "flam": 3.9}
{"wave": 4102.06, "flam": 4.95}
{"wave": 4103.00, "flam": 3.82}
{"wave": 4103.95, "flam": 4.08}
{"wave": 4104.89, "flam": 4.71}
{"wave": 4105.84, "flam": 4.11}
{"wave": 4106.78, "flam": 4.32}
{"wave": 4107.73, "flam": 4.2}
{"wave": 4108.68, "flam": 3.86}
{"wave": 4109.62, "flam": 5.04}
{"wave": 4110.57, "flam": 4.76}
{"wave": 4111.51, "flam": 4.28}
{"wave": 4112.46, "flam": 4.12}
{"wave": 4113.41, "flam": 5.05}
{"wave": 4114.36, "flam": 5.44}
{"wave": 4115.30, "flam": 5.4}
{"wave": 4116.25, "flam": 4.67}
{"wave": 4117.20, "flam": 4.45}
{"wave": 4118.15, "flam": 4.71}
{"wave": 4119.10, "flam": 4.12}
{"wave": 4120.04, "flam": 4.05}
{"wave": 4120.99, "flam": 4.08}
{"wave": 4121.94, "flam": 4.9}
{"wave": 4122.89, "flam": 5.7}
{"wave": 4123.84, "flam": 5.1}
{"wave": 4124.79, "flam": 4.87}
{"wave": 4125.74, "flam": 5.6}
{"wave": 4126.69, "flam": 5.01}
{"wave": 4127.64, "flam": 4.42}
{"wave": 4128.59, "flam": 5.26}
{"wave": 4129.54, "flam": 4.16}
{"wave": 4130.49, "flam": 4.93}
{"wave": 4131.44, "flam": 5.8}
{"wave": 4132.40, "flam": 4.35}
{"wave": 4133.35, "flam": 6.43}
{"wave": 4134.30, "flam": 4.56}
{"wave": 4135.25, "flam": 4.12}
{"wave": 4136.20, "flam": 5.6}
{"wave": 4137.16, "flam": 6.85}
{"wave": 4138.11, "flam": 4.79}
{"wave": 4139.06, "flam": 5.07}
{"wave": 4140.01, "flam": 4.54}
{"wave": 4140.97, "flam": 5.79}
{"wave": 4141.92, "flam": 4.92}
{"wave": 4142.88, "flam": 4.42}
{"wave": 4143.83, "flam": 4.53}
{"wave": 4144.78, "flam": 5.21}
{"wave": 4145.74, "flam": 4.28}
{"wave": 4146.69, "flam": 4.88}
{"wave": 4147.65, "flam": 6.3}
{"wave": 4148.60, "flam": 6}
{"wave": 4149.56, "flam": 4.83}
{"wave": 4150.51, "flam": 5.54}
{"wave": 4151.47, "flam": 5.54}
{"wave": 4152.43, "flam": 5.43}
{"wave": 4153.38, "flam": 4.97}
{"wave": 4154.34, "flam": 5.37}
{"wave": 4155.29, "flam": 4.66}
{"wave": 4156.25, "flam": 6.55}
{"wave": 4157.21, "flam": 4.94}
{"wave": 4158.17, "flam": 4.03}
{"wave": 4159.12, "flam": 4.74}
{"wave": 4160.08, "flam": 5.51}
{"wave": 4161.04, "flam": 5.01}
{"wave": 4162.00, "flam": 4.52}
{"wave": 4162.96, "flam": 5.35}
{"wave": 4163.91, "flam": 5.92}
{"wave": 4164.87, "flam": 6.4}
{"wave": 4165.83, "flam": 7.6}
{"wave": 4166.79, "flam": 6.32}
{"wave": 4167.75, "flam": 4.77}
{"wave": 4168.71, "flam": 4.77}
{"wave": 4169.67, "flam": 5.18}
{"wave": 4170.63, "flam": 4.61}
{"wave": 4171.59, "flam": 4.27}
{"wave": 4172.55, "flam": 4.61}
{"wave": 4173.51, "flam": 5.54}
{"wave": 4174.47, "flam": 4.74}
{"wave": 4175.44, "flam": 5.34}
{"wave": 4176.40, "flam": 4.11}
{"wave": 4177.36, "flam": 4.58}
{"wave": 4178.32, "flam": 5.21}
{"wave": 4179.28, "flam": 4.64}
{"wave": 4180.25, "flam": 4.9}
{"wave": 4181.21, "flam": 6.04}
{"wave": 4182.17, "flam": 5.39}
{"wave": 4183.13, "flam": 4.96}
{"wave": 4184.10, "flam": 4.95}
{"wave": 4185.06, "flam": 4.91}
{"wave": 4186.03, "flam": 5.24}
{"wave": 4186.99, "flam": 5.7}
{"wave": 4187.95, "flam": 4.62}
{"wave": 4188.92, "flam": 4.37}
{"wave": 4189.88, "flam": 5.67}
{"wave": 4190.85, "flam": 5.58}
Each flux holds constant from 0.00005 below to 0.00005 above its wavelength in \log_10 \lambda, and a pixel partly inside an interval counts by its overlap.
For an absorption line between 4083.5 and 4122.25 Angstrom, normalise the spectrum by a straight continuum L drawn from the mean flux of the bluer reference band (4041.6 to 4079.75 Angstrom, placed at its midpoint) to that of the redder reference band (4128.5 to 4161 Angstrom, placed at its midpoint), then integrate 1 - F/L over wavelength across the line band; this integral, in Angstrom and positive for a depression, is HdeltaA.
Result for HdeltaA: 4.5 Angstrom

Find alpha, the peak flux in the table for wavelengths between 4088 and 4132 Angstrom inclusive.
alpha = 7.25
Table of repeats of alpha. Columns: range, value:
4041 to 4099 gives 7.66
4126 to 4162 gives 6.85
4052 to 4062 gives 6.54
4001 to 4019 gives 7.74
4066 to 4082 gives 6.95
